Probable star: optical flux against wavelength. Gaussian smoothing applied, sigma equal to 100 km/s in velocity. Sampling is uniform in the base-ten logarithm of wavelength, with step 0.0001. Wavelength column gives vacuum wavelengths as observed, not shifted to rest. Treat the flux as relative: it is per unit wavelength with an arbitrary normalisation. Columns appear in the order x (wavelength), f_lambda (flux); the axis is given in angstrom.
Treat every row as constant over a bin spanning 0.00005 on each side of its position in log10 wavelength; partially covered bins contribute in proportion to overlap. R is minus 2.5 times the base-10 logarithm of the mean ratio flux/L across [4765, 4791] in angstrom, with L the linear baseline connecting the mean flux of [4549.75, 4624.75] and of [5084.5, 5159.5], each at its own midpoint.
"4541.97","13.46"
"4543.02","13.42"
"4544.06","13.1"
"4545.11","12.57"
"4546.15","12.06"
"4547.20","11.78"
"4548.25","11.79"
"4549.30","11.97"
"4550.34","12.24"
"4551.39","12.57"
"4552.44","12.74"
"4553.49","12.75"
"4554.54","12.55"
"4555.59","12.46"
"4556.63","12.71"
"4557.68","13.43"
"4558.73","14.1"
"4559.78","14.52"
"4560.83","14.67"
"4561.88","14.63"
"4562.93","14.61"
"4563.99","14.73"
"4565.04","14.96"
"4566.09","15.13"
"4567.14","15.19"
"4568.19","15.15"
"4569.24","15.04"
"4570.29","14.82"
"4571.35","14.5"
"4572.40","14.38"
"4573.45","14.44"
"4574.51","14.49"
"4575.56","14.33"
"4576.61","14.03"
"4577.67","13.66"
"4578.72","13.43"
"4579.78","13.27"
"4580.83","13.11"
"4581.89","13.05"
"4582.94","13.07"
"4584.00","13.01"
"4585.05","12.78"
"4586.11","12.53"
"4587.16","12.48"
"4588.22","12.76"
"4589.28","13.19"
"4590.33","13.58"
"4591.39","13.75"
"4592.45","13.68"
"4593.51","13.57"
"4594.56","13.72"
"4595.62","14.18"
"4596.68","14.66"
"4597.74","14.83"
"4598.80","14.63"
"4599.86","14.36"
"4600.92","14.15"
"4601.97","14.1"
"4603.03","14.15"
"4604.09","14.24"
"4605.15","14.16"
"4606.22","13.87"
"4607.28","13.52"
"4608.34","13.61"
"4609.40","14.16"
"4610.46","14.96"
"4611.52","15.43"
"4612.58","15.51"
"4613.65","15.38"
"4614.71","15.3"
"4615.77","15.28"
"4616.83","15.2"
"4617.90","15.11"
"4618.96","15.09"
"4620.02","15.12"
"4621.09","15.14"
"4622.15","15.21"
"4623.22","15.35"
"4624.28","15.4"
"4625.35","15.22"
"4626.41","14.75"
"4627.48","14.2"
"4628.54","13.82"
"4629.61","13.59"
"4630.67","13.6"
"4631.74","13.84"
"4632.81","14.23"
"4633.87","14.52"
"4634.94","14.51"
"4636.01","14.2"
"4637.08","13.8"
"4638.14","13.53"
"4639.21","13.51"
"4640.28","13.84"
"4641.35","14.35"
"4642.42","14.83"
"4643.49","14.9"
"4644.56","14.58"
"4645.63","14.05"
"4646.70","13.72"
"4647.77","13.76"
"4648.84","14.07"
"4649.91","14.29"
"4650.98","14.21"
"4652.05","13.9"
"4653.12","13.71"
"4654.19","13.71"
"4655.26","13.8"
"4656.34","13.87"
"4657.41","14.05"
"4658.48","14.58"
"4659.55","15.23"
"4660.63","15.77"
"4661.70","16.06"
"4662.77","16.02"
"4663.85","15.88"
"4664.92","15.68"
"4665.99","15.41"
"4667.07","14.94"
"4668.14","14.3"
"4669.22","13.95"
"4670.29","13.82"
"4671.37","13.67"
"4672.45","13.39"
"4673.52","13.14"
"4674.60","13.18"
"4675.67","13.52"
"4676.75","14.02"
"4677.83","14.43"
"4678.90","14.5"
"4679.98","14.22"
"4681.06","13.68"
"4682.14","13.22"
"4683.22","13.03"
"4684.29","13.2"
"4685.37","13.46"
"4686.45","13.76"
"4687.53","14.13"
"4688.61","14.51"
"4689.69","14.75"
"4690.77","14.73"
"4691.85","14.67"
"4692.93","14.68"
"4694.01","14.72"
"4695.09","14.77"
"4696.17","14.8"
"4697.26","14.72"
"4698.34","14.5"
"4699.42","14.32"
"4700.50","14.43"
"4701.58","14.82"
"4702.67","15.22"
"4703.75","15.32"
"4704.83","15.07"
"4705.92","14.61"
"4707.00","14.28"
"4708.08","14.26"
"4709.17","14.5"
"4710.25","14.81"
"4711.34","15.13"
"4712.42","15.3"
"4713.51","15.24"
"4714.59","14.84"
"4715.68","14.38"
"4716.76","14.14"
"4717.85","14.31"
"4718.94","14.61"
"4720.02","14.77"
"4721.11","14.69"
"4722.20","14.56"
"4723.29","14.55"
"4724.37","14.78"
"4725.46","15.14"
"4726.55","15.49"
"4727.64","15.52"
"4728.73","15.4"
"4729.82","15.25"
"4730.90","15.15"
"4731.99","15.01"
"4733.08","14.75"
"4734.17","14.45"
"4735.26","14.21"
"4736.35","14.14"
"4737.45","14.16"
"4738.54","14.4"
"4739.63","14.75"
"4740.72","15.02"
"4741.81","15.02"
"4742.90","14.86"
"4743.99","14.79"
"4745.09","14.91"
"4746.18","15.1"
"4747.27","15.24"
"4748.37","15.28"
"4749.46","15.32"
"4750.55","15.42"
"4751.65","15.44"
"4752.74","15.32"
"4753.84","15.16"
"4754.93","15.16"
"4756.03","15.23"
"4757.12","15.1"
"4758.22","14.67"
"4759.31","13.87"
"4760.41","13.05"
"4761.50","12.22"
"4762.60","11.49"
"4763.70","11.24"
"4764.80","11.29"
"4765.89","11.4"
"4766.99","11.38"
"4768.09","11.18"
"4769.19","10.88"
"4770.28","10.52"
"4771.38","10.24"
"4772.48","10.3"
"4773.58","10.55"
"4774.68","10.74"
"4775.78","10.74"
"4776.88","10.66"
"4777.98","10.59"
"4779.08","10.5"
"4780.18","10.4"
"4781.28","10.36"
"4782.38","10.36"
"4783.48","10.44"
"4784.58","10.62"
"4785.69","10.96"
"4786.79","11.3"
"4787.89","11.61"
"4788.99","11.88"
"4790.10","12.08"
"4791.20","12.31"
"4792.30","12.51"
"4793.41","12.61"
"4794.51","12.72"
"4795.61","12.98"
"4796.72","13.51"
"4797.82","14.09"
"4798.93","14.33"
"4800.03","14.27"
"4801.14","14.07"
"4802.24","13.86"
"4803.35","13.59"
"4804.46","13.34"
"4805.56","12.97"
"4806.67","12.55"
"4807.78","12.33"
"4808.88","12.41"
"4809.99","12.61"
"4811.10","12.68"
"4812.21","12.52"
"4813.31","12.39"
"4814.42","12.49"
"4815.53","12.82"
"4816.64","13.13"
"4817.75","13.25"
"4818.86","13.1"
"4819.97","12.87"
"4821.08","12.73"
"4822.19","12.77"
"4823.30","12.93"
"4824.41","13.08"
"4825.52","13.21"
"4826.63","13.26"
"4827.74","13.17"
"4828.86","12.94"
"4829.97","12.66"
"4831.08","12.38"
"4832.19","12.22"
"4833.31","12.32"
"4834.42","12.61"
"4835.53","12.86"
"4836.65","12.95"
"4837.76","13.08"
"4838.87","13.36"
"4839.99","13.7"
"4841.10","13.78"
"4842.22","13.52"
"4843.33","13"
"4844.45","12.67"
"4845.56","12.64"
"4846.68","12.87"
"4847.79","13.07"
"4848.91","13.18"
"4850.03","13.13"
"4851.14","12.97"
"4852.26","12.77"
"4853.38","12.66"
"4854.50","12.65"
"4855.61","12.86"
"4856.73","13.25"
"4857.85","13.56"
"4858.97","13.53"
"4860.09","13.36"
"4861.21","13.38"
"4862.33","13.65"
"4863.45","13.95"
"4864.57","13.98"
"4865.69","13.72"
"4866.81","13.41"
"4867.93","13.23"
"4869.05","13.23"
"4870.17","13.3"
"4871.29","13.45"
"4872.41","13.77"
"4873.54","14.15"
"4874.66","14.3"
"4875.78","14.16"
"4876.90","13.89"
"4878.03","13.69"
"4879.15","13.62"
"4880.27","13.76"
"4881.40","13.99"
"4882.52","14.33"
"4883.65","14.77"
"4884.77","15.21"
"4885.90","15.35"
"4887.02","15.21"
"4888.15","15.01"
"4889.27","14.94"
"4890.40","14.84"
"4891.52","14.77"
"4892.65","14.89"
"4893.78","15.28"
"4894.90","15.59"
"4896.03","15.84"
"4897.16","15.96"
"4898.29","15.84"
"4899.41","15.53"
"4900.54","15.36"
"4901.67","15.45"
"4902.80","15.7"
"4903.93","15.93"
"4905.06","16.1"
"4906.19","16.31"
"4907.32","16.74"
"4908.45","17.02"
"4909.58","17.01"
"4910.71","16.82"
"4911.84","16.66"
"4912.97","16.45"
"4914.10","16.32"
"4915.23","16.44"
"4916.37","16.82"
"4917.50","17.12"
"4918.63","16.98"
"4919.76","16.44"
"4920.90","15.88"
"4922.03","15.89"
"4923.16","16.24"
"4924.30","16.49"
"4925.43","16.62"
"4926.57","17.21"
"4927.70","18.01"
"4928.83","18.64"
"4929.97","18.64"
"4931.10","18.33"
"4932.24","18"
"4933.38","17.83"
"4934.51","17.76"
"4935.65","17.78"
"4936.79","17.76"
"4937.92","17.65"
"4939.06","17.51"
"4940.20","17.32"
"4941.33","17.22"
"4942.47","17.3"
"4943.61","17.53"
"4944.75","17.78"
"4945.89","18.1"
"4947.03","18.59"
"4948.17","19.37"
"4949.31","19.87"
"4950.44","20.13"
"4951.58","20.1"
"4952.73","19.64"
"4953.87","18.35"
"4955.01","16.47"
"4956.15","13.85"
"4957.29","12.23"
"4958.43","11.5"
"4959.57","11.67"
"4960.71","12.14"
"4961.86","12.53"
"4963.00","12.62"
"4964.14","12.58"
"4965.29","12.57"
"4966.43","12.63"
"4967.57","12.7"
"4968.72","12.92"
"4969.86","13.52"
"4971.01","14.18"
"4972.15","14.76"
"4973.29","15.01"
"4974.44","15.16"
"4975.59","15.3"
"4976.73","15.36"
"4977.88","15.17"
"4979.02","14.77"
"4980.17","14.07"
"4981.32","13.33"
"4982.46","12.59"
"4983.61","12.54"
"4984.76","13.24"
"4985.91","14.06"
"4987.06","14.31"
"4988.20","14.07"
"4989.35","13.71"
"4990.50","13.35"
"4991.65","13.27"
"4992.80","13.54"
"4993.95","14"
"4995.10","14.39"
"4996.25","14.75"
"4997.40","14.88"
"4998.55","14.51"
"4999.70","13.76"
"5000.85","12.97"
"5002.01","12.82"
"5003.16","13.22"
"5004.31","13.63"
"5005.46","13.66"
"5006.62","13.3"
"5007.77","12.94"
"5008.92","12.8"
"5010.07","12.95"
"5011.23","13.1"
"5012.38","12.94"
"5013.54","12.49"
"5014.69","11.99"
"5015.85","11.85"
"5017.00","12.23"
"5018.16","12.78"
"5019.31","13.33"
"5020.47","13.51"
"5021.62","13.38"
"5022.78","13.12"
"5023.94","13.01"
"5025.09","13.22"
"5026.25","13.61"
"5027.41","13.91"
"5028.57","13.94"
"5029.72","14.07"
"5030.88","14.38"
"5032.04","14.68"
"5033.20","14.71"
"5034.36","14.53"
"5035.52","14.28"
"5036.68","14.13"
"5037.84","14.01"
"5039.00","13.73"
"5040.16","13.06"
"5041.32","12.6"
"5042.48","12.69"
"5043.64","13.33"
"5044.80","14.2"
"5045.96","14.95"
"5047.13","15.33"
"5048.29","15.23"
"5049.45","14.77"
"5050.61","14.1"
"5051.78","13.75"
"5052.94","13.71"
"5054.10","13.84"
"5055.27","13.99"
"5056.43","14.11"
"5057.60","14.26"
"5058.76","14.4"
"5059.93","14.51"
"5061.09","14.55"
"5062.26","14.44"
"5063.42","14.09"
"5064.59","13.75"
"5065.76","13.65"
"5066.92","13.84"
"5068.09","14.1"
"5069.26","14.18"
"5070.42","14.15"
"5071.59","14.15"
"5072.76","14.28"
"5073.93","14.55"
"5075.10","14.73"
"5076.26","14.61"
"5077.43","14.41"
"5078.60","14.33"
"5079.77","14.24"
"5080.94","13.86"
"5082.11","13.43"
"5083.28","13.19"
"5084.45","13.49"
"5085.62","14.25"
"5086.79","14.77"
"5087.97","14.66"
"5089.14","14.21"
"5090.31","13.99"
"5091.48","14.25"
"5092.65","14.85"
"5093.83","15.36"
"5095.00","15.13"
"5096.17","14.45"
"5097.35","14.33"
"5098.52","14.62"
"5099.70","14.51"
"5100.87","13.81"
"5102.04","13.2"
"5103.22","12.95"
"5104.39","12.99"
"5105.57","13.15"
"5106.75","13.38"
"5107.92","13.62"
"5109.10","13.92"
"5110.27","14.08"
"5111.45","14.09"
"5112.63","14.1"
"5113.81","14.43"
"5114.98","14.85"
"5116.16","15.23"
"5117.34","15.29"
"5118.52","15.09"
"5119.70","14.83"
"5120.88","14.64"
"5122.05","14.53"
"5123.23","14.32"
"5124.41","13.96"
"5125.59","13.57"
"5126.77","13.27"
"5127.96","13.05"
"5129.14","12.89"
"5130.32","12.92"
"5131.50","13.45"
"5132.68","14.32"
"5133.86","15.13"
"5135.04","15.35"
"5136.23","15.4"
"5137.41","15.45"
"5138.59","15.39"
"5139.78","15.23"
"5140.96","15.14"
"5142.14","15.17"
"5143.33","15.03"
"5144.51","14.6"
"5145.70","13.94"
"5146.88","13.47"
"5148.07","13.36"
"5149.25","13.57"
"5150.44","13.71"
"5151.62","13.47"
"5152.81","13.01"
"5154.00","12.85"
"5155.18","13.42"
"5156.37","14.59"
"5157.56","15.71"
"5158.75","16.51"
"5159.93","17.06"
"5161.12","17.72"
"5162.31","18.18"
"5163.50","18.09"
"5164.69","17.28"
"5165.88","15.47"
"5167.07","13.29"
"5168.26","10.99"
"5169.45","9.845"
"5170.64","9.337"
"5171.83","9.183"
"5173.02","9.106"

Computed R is 0.29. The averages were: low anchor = 14.1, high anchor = 14.3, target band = 10.9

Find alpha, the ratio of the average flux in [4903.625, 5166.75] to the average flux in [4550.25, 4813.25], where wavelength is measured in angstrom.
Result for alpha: 1.06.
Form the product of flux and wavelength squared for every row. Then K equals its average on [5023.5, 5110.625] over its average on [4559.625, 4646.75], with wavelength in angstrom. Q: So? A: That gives 1.2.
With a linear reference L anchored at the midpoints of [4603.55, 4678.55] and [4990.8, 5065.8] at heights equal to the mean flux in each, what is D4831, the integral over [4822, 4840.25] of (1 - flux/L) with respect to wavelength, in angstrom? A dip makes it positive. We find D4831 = 1.5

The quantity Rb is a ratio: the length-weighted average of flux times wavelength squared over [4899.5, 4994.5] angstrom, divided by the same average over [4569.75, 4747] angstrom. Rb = 1.2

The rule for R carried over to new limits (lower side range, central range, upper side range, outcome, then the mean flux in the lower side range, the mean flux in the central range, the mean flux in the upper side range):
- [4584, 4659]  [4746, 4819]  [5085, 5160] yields 0.13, 14.2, 12.6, 14.3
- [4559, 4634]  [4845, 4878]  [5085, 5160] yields 0.07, 14.3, 13.4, 14.3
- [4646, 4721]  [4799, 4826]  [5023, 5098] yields 0.10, 14.4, 13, 14.1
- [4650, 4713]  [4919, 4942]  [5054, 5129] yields -0.21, 14.4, 17.4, 14.2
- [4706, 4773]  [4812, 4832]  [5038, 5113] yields 0.10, 14.2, 12.9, 14.1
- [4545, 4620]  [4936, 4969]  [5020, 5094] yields -0.14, 13.9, 15.9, 14.1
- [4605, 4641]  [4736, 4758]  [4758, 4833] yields -0.17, 14.5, 15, 12.2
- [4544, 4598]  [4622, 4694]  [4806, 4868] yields -0.07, 13.6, 14.3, 13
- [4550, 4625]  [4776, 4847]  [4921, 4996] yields 0.19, 14.1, 12.6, 15.6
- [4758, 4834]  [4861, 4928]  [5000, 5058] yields -0.19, 12.2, 15.3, 13.6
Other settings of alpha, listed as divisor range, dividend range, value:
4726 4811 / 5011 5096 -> 1.06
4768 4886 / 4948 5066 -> 1.10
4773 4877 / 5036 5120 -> 1.11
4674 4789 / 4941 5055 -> 1.04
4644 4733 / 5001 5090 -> 0.95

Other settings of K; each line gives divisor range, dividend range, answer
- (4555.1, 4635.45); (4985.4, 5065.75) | 1.15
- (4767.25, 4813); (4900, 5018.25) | 1.37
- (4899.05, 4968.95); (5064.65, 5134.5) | 0.92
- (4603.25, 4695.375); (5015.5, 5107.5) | 1.15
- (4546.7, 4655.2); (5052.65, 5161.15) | 1.25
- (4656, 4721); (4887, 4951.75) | 1.28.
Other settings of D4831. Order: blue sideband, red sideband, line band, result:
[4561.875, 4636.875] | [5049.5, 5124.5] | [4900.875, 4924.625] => -3.6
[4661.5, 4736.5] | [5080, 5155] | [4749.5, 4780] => 4.4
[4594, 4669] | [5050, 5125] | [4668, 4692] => 1.0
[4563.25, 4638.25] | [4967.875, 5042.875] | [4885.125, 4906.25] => -2.5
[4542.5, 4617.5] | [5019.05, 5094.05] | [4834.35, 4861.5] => 1.7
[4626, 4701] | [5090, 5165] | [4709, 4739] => -1.0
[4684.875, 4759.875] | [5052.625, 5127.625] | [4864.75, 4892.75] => 0.7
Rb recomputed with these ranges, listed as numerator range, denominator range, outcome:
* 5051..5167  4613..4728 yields 1.19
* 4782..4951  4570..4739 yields 1.11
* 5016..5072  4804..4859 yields 1.17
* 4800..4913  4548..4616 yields 1.12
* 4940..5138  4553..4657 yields 1.20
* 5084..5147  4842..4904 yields 1.12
